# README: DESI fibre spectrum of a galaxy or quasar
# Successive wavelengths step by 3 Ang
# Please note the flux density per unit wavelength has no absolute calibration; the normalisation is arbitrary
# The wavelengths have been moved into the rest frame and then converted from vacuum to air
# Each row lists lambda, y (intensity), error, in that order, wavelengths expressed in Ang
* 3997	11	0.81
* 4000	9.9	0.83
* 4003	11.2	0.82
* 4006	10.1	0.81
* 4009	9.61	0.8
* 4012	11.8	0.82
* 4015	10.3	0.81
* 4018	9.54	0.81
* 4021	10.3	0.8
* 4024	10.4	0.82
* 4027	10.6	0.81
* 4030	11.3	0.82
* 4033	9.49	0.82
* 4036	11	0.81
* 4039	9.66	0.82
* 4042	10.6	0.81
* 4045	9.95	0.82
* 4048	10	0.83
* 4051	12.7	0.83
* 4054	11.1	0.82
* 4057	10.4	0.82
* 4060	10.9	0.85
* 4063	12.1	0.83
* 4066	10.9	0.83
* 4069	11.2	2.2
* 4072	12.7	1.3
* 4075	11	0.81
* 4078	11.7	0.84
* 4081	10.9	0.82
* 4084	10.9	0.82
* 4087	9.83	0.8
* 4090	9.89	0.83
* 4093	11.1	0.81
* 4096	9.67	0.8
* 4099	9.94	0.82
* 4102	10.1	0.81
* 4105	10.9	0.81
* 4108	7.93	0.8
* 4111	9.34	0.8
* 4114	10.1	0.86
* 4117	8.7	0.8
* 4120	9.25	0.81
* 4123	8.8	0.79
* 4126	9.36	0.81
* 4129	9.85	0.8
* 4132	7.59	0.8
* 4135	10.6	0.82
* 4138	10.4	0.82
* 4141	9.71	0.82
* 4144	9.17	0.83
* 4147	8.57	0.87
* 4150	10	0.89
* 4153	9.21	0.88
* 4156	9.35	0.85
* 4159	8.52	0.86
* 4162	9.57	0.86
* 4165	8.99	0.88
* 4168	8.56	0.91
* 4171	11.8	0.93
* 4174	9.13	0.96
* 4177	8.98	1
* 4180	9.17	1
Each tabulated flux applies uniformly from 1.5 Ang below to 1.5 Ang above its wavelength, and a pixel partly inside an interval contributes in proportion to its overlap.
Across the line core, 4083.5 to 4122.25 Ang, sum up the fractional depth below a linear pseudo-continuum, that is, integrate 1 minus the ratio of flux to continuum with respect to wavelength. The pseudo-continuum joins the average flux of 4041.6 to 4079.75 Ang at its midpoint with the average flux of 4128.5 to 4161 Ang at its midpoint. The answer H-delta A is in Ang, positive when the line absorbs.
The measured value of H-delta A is 1.9 Ang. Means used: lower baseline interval 11.2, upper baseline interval 9.35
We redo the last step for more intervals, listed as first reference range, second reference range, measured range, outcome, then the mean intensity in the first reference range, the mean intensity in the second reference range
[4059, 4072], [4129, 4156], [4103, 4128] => 2.01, 11.5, 9.43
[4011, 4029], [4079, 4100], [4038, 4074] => -2.15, 10.5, 10.4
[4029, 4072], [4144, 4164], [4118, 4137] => 0.72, 10.9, 9.2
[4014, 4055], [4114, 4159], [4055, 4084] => -3.44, 10.5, 9.32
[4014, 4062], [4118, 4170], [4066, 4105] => -3.04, 10.5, 9.28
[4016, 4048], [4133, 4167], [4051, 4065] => -1.67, 10.3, 9.42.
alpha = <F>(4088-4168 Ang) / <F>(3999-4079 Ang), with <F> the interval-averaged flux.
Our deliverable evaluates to 0.88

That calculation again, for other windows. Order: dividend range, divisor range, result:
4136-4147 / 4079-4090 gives 0.92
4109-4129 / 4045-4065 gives 0.84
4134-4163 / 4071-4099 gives 0.88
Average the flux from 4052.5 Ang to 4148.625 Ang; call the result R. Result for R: 10.1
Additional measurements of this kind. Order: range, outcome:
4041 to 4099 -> 10.9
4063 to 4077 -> 11.5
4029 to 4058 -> 10.6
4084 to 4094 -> 10.3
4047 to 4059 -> 11.1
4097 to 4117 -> 9.64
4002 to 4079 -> 10.8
